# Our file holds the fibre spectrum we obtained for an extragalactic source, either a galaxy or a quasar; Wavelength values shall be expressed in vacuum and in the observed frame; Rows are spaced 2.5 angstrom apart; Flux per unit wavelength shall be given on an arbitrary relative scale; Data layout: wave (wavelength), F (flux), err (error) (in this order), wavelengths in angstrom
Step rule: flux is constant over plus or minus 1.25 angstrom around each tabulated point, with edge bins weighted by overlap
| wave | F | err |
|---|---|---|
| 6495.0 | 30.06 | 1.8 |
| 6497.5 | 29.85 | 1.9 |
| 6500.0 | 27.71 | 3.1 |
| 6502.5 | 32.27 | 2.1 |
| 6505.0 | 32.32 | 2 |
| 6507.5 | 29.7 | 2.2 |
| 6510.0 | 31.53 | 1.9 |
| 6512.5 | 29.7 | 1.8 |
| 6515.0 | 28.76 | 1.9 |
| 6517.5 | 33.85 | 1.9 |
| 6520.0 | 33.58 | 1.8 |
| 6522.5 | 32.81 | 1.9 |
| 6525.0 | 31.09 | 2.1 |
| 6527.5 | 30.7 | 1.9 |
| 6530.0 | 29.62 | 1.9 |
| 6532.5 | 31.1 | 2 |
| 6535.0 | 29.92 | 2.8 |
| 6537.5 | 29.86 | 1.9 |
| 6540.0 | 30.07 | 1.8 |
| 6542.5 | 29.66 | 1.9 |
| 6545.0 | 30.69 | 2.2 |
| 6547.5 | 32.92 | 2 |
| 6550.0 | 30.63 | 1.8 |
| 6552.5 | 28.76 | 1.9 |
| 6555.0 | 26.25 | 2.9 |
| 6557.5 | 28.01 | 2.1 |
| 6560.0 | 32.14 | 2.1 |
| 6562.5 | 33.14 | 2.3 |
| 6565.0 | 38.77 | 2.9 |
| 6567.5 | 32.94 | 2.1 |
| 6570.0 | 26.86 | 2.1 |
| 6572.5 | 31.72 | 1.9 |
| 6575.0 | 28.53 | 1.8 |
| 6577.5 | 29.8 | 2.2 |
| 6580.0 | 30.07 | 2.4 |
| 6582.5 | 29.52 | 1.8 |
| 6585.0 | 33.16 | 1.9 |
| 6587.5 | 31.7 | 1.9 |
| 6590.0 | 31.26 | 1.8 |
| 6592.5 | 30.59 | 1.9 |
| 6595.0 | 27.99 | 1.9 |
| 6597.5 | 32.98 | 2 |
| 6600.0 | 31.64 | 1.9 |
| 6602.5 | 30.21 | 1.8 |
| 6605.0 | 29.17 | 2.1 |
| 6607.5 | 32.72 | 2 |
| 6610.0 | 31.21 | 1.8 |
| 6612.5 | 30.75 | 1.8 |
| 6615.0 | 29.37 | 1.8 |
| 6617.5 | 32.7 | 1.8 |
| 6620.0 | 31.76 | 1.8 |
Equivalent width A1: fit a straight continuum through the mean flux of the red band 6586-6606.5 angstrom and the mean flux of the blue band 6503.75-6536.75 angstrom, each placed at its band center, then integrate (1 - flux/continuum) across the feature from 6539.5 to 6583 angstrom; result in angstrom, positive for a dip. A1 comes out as 0.4 angstrom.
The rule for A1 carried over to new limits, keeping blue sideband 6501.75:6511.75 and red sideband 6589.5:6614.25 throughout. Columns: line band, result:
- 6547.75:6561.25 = 0.7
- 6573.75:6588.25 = 0.2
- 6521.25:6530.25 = 0.0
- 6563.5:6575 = -0.4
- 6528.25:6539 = 0.4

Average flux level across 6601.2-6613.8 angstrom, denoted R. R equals 30.8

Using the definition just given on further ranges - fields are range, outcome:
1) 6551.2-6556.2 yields 27.5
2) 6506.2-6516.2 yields 29.9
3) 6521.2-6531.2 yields 31.1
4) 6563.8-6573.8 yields 32.5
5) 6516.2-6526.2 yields 32.8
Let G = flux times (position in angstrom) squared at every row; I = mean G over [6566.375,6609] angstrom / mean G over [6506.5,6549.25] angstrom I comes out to 1.01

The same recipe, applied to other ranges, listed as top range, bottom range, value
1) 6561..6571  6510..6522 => 1.06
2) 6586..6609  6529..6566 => 1.02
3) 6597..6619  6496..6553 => 1.04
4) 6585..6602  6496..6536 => 1.03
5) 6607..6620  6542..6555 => 1.06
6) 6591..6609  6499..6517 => 1.04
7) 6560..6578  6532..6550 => 1.05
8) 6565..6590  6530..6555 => 1.04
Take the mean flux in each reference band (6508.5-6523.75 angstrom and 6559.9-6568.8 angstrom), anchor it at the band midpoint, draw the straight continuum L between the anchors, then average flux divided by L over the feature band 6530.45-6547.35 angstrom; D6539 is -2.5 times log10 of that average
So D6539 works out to 0.09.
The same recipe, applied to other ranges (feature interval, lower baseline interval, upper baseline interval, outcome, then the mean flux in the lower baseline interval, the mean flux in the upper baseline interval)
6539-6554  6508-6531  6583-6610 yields 0.03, 31.3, 31.1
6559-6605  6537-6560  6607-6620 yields -0.02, 29.8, 31.3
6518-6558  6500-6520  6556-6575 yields 0.03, 31.1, 31.6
